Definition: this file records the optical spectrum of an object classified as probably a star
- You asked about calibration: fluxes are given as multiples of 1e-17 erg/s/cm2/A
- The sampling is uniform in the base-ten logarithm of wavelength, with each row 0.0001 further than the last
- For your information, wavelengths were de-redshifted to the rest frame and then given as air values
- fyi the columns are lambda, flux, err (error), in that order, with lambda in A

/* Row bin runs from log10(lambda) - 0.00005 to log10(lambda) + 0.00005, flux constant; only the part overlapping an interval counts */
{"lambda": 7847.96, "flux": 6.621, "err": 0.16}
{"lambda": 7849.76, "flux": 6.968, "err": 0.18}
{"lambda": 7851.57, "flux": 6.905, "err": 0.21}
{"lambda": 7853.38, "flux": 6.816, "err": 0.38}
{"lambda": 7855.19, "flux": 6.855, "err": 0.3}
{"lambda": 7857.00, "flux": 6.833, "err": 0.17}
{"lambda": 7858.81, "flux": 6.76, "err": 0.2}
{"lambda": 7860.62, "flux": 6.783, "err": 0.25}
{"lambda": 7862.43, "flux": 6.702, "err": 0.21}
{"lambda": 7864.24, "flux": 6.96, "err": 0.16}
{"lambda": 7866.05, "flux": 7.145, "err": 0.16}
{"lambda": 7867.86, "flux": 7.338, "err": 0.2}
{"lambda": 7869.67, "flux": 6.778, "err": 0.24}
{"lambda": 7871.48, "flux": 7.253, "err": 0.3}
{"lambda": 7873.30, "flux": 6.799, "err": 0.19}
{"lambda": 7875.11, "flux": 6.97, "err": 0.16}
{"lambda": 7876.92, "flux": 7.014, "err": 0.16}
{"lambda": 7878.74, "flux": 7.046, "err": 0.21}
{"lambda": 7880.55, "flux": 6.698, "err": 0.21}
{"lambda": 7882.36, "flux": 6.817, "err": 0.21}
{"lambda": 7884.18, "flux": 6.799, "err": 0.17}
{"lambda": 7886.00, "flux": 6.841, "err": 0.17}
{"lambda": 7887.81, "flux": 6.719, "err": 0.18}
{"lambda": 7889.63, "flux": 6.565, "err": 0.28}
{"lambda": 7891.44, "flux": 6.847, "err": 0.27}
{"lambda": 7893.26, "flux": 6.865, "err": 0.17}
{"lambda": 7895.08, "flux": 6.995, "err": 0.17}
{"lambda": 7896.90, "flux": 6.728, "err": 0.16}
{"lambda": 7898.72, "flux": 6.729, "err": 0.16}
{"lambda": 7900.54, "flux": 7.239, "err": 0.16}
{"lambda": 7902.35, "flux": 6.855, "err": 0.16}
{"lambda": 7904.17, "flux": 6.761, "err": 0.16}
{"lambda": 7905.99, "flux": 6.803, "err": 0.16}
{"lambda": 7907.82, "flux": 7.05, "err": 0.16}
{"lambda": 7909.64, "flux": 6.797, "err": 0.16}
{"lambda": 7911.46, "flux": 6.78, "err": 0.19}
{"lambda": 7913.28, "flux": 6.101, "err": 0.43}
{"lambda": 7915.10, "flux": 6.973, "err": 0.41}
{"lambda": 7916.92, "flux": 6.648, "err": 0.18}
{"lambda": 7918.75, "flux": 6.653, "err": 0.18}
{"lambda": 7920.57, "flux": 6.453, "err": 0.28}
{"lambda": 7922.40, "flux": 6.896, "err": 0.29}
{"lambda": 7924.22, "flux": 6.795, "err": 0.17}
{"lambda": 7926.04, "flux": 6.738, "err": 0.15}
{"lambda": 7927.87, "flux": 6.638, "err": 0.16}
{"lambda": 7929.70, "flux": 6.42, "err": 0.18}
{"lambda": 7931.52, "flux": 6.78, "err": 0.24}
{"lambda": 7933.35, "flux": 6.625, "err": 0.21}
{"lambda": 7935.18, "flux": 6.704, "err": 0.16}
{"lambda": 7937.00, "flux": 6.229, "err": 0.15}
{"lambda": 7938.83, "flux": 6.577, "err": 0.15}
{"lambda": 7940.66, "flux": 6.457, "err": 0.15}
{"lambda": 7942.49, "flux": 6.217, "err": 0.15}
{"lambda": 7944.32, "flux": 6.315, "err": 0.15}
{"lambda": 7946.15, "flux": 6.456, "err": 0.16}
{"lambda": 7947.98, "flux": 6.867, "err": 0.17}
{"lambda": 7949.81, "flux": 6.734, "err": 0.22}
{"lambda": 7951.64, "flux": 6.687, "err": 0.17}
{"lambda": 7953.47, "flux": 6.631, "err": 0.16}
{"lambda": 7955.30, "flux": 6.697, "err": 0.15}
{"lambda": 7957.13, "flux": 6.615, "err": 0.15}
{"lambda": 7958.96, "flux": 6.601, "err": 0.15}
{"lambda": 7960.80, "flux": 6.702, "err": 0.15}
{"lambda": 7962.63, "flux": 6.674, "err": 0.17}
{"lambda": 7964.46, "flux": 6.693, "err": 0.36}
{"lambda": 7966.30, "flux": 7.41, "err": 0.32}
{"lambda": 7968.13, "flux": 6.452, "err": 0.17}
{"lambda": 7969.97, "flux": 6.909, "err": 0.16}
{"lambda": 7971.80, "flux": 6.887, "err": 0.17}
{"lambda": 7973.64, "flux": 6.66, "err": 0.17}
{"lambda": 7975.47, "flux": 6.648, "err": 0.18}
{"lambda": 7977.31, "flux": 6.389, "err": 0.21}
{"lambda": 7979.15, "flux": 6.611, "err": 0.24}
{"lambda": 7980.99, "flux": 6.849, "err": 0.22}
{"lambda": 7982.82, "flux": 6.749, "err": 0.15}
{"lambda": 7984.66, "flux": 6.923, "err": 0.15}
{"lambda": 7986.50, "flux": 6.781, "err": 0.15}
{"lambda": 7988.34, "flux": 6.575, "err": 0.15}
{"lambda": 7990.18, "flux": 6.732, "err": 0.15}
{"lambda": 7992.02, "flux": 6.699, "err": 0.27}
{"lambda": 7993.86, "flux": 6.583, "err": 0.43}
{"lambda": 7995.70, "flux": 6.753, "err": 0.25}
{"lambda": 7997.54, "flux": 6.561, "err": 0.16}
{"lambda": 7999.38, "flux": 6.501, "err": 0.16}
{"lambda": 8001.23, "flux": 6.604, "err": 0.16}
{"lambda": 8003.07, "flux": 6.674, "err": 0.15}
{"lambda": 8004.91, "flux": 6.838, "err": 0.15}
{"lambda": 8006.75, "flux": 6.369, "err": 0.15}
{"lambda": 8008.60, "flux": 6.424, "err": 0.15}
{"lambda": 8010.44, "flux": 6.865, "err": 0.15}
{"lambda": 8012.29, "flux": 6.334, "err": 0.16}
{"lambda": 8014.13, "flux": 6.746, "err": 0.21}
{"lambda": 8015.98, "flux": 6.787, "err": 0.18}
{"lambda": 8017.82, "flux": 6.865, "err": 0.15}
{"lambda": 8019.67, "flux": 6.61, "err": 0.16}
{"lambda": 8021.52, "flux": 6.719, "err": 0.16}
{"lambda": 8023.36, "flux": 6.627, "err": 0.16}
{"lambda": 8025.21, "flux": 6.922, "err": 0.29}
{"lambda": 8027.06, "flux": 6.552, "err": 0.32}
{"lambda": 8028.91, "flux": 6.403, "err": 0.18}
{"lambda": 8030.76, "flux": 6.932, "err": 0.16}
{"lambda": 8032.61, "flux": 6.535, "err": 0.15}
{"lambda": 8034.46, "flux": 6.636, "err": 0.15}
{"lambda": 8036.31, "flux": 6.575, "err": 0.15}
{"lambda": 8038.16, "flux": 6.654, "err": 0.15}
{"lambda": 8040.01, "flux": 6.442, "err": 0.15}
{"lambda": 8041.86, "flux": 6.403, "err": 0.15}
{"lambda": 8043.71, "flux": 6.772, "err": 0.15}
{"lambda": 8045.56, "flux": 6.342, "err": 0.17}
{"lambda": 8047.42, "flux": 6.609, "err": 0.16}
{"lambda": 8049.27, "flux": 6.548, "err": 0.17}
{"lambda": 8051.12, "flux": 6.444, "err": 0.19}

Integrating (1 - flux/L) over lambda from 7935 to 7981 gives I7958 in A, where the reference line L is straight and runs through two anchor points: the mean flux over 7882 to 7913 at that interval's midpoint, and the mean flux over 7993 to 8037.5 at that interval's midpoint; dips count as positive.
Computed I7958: 0.6 A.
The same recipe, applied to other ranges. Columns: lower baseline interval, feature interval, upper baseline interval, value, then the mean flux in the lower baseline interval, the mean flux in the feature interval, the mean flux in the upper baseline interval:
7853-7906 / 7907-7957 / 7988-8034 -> 1.19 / 6.88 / 6.63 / 6.65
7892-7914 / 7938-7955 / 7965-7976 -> 0.67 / 6.81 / 6.55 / 6.83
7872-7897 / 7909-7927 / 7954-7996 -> 0.31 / 6.84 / 6.68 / 6.72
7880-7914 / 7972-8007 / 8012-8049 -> 0.05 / 6.79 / 6.67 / 6.63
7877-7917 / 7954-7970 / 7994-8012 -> -0.12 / 6.81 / 6.74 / 6.61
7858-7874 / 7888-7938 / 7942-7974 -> 0.64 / 6.95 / 6.73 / 6.68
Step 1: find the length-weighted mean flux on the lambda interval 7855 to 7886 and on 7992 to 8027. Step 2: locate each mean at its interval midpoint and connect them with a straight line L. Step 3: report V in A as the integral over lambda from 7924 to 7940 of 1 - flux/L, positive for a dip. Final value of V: 0.5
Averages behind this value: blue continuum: 6.91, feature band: 6.6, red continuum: 6.65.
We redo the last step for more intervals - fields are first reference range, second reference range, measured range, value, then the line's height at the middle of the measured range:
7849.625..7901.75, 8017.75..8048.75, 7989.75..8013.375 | 0.2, 6.67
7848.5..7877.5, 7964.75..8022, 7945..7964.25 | 0.3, 6.76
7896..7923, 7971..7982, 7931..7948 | 0.6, 6.72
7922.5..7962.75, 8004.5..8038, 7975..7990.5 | -0.2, 6.63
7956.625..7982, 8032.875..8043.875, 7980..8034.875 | -0.3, 6.64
